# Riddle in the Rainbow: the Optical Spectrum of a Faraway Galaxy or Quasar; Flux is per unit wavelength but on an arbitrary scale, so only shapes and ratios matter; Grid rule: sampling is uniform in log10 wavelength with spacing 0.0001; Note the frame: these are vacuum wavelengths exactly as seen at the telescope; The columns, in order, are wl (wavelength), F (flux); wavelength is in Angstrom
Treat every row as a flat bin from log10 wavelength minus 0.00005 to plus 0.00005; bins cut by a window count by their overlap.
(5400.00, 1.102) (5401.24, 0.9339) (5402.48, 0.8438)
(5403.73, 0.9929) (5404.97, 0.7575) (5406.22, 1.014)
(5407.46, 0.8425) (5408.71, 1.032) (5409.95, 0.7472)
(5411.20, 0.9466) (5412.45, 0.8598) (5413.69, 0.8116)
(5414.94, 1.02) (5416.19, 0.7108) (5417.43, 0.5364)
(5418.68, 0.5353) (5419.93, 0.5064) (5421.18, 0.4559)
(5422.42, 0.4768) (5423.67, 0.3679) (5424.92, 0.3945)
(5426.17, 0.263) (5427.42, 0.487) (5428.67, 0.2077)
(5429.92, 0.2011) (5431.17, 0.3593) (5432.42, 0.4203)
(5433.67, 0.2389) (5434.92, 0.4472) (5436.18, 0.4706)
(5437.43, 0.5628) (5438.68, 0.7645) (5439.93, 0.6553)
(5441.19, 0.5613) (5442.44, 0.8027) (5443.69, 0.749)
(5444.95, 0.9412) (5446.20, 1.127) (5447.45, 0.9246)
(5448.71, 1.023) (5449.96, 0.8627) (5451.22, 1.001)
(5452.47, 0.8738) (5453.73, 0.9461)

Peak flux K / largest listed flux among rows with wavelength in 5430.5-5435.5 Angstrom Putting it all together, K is 0.4472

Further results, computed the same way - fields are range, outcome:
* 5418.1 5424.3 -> 0.5353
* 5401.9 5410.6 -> 1.032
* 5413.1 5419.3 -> 1.02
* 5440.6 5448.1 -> 1.127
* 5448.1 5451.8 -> 1.023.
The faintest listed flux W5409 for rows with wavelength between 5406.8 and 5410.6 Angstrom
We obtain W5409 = 0.7472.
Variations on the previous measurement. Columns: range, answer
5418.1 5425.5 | 0.3679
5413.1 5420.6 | 0.5064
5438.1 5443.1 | 0.5613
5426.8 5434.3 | 0.2011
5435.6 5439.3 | 0.4706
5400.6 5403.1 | 0.8438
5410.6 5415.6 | 0.8116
